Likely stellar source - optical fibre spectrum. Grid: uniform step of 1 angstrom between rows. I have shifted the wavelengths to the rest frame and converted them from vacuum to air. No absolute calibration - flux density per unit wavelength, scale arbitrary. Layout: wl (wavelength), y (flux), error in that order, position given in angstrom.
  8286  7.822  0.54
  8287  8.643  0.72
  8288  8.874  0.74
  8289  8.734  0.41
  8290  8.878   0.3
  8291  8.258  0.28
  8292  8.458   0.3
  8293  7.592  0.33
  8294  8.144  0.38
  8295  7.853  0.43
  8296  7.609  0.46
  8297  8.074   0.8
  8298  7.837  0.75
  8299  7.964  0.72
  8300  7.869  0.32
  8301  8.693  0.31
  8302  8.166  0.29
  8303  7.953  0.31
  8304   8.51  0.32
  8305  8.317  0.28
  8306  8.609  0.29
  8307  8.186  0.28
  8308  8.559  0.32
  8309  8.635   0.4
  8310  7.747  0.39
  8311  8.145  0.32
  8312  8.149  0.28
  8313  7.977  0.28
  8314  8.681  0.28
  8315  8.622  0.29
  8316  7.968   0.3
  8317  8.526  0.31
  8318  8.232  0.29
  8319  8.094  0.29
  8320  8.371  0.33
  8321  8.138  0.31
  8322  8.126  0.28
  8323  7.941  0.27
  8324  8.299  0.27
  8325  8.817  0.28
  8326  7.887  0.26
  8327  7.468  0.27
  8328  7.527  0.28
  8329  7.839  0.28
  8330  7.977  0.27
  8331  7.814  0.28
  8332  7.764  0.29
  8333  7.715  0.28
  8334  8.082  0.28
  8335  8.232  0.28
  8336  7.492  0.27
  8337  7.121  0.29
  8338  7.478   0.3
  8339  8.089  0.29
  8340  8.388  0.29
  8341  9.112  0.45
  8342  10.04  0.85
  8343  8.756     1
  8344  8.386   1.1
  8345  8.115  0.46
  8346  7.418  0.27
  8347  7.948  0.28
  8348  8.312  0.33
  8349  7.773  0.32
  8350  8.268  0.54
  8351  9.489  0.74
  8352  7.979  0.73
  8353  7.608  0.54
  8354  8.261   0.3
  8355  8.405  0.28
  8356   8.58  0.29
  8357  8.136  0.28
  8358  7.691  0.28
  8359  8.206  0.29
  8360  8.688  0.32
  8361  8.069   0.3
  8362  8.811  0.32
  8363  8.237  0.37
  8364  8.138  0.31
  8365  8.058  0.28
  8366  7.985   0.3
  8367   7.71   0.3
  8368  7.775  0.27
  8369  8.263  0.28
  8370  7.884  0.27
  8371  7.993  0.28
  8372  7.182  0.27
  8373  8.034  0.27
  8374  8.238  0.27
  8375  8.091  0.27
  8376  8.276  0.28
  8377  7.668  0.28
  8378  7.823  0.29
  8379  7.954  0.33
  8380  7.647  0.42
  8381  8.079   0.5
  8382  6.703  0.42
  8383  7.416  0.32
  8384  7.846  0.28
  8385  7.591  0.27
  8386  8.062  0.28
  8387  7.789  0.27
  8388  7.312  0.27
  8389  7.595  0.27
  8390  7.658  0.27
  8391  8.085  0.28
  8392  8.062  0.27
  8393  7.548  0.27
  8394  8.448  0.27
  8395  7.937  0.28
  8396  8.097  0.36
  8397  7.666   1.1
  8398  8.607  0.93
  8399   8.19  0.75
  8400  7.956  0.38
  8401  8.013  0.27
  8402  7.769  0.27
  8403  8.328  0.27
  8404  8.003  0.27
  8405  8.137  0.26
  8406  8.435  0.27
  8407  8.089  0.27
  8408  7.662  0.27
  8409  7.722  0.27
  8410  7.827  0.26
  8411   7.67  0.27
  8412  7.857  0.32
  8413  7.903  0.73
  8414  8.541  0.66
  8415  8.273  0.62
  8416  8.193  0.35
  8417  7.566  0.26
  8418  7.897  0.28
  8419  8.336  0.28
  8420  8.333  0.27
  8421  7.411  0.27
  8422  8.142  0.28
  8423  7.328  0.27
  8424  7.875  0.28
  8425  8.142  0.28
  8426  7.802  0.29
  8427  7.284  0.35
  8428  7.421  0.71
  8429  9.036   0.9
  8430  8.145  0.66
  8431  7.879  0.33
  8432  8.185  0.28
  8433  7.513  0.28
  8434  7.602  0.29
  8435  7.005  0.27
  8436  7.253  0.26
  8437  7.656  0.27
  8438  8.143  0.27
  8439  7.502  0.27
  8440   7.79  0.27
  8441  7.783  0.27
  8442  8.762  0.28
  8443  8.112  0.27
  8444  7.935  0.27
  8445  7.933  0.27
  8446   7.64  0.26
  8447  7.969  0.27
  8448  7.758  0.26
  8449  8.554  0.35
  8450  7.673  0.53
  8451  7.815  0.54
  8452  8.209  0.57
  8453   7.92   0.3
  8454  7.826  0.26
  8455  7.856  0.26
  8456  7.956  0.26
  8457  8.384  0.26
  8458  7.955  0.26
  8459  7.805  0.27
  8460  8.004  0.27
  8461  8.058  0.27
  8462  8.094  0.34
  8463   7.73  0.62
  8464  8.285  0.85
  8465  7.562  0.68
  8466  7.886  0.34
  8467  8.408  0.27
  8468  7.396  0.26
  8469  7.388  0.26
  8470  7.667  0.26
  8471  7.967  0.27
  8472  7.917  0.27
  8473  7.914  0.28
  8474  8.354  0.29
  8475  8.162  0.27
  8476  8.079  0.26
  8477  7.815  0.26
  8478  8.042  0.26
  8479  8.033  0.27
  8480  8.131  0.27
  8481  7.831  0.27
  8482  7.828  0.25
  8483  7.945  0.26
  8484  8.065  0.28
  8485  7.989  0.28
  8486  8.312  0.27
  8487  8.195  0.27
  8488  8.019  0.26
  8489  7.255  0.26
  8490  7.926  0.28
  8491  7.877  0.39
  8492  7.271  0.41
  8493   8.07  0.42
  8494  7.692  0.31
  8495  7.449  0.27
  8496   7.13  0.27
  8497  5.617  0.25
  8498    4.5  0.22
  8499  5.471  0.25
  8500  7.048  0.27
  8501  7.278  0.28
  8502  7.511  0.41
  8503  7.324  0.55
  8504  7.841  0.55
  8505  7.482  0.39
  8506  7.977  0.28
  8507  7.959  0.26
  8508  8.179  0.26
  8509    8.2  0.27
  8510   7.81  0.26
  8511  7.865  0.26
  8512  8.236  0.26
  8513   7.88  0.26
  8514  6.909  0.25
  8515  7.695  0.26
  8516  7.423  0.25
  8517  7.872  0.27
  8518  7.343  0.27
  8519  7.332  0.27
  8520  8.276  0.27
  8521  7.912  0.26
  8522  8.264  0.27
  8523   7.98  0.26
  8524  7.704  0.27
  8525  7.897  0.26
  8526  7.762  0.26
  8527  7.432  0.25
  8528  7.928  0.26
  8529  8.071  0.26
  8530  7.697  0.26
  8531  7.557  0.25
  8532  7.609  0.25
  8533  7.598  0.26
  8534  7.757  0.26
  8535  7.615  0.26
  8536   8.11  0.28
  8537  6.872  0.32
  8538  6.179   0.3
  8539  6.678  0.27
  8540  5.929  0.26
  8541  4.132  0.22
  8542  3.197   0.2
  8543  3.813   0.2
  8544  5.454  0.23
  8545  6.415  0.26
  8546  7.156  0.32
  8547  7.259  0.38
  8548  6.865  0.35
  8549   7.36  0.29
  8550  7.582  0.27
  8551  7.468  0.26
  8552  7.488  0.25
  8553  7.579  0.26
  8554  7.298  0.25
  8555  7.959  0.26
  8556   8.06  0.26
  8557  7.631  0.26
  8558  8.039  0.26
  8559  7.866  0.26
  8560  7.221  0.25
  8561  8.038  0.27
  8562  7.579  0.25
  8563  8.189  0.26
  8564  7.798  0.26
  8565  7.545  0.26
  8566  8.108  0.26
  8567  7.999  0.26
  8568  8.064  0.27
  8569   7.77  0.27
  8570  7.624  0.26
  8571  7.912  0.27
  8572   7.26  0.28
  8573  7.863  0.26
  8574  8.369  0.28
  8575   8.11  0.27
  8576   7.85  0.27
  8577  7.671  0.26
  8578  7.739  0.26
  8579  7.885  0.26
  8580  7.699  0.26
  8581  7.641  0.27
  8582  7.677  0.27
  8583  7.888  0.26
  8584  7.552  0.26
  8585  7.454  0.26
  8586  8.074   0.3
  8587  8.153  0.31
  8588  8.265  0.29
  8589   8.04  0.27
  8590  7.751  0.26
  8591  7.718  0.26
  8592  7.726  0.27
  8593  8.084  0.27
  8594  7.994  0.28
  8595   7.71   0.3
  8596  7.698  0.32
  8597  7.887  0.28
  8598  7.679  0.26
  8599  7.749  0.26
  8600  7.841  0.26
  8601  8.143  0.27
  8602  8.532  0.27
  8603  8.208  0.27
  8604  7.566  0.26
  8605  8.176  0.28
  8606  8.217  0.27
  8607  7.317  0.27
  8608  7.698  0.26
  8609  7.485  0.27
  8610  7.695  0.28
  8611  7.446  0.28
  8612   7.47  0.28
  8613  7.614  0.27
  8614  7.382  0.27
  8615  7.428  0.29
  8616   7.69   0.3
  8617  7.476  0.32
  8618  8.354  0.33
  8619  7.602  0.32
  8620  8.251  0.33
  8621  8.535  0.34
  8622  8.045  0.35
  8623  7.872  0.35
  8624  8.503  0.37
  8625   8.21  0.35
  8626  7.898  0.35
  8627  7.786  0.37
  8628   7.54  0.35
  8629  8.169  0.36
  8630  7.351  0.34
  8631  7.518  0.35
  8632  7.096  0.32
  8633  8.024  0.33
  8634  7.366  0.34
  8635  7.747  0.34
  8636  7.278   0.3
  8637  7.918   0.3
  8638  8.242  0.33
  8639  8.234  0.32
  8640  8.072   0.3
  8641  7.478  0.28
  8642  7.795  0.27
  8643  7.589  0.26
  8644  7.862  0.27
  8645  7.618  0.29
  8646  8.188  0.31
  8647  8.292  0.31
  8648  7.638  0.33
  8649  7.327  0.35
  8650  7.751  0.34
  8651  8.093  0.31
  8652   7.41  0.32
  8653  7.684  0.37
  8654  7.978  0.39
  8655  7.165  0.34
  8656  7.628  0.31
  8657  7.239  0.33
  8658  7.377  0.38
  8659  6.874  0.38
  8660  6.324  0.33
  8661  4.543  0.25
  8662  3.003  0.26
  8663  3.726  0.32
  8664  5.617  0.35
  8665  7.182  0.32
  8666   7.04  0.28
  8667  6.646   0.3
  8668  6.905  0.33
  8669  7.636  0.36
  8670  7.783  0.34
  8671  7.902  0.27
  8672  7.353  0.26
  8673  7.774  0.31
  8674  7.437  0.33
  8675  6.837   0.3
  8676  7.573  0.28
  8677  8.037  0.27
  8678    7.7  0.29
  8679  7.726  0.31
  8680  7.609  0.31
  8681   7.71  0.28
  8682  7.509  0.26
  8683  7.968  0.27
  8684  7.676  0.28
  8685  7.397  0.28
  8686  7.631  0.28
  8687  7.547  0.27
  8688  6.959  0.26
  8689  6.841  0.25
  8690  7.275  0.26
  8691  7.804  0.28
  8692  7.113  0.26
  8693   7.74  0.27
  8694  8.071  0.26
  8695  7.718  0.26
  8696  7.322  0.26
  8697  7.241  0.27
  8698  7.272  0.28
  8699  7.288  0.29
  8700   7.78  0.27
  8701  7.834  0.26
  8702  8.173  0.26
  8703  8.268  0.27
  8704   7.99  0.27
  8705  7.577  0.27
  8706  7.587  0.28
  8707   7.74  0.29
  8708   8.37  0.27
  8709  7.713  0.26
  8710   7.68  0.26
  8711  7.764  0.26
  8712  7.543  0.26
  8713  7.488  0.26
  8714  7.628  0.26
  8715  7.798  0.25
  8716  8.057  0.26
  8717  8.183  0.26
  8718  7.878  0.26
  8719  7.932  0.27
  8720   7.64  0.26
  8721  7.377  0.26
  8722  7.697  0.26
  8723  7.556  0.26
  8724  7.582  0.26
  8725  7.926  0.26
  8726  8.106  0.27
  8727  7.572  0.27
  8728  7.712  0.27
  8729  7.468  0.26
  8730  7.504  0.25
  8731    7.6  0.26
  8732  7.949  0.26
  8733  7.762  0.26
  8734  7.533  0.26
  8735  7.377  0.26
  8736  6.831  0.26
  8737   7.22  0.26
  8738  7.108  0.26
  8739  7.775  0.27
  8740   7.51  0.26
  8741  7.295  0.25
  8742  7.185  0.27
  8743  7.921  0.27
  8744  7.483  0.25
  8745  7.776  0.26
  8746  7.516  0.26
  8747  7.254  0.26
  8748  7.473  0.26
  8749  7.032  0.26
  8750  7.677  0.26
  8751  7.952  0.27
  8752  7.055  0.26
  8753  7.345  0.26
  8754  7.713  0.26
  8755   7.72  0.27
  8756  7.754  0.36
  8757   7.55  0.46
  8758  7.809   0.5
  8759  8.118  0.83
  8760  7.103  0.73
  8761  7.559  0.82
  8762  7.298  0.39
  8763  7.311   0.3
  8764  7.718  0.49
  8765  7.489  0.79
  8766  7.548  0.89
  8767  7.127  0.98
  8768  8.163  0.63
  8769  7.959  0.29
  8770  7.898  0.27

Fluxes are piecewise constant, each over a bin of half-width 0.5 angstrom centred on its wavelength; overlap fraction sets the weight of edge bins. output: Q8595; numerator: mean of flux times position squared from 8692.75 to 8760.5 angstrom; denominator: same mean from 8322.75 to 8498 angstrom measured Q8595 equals 1.0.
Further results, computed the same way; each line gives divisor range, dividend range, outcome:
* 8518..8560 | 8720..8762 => 1.10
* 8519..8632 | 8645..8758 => 1.01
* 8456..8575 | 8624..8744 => 1.03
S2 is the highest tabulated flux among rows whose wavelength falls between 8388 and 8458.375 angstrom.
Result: 9.036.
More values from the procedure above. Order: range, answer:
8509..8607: 8.532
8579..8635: 8.535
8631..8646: 8.242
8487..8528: 8.276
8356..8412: 8.811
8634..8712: 8.37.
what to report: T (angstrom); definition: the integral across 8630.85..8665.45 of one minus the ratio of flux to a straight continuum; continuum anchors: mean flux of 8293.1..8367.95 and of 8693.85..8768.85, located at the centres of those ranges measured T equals 2.3 angstrom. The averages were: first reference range 8.15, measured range 7.22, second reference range 7.62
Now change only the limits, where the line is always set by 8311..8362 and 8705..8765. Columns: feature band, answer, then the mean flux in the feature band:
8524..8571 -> 3.7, 7.26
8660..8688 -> 2.5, 7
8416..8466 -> 0.8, 7.9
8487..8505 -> 1.7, 7.17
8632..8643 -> 0.0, 7.77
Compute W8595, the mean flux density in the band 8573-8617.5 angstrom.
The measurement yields 7.81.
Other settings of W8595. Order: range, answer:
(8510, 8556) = 7.22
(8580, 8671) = 7.57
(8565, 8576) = 7.89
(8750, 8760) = 7.64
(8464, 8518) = 7.66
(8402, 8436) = 7.91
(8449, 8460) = 7.97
